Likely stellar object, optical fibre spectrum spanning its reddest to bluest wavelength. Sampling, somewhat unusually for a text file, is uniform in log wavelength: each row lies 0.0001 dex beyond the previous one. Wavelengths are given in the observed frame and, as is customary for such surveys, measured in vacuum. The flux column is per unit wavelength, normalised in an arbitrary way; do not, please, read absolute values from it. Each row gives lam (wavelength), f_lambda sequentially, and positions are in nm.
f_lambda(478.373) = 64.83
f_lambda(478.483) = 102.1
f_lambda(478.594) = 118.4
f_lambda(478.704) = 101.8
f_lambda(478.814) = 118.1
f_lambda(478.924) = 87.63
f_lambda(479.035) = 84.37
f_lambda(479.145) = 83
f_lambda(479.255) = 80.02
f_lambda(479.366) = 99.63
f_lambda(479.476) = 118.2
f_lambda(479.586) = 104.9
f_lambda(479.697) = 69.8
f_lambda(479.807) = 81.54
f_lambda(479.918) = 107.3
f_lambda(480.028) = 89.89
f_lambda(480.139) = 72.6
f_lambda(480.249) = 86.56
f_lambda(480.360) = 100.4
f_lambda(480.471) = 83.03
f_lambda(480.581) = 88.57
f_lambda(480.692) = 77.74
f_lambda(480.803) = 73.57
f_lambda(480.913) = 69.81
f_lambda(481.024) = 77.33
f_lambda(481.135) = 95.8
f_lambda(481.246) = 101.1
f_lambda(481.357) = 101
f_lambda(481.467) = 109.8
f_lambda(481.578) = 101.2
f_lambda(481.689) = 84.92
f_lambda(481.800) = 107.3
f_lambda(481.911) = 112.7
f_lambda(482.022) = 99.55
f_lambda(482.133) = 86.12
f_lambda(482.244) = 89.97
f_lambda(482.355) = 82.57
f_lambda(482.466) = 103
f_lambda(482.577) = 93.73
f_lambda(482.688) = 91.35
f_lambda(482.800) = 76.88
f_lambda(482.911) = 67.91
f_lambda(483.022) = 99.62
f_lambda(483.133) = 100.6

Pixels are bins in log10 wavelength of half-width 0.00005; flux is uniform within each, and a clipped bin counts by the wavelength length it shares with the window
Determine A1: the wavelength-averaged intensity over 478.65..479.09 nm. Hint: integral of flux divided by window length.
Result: 98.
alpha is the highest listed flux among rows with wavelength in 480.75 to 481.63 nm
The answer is 109.8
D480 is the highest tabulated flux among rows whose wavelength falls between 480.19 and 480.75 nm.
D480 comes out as 100.4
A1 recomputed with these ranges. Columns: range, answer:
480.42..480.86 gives 80.8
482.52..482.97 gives 82.6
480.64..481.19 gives 78.8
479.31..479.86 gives 94.9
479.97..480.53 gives 86.7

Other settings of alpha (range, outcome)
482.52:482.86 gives 93.73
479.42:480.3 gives 118.2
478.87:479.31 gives 87.63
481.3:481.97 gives 112.7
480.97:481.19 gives 95.8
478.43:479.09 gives 118.4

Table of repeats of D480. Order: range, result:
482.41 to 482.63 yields 103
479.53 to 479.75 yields 104.9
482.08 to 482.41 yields 89.97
